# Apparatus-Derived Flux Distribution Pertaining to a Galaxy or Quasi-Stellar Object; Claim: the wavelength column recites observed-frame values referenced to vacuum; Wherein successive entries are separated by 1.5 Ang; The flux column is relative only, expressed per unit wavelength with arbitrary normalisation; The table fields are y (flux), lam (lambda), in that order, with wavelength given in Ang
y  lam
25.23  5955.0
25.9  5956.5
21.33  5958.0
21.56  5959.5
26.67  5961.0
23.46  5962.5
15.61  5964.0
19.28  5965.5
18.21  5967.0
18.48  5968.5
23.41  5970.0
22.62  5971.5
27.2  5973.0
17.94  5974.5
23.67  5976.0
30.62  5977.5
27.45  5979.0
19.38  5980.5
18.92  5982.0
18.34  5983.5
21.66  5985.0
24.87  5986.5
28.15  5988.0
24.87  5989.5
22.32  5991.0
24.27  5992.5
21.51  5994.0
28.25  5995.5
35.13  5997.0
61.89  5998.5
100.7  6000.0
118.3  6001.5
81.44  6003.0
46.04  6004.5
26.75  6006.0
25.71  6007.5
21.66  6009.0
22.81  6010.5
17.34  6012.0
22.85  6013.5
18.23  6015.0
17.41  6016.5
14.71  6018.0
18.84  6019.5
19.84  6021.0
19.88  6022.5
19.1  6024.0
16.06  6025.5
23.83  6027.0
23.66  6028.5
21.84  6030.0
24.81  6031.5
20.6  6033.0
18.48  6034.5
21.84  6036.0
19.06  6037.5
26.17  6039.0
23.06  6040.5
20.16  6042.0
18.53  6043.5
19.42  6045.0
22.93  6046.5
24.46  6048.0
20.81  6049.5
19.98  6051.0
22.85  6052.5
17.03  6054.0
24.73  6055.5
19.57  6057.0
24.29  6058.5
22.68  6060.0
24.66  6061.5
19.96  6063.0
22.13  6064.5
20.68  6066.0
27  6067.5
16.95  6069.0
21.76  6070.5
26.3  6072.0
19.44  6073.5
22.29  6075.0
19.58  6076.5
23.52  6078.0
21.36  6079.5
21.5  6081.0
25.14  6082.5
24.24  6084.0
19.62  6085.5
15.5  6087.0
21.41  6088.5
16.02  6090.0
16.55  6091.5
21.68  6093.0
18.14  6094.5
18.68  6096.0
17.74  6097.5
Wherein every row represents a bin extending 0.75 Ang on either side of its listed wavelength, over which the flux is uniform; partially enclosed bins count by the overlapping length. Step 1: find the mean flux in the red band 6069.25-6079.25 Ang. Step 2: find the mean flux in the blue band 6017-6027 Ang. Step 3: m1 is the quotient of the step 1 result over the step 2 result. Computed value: 1.18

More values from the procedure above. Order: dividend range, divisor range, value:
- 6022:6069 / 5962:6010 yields 0.66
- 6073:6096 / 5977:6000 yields 0.69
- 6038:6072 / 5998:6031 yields 0.64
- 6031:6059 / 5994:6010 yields 0.41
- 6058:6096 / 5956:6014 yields 0.69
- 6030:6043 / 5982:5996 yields 0.93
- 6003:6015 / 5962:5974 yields 1.39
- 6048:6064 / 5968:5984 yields 0.96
